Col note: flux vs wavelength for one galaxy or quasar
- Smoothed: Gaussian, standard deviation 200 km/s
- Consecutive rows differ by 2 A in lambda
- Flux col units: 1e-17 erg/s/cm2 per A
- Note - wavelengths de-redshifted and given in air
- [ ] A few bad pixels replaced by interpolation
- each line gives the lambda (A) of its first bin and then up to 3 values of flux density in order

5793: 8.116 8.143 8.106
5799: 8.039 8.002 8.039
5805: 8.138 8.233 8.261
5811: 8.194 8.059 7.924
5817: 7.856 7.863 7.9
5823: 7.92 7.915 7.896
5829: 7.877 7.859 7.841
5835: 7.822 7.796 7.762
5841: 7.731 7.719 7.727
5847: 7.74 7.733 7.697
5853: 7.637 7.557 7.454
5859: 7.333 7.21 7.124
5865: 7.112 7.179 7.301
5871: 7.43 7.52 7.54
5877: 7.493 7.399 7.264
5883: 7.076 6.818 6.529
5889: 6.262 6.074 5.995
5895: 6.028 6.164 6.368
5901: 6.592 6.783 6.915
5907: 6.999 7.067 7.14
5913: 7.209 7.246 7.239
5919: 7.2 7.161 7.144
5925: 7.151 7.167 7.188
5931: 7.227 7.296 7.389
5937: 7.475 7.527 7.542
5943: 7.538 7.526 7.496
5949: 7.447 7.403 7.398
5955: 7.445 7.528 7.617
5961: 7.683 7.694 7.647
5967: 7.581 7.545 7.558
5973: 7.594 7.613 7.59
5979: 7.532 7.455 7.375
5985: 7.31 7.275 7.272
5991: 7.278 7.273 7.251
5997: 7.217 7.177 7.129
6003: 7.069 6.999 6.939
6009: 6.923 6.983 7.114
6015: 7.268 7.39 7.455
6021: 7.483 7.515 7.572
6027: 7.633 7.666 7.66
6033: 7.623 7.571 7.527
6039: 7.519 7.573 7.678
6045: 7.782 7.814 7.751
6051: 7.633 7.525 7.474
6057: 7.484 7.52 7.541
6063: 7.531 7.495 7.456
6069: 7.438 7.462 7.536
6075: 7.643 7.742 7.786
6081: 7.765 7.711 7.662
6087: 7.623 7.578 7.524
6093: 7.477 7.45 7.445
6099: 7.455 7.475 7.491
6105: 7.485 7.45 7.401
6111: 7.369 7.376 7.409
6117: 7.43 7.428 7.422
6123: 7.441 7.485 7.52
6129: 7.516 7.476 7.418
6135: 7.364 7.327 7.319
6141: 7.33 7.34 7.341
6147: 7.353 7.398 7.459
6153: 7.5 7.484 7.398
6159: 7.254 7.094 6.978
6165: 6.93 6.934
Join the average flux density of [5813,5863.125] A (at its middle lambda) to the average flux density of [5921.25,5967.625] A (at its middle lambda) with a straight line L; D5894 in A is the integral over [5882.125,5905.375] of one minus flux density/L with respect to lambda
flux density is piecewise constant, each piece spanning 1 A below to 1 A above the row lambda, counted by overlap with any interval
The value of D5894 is 3.45 A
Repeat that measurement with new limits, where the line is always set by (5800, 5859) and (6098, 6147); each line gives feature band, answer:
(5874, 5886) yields 0.8 A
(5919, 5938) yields 1.2 A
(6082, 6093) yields -0.2 A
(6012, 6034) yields 0.2 A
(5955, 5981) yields 0.2 A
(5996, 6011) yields 1.1 A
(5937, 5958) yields 0.5 A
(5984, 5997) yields 0.6 A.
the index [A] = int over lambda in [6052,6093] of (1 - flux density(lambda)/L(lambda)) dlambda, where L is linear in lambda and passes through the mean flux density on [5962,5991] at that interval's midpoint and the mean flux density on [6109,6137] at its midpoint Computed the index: -0.7 A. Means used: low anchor 7.5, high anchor 7.43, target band 7.57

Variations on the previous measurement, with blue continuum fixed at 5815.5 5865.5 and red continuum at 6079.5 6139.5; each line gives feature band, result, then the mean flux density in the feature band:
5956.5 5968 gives -0.05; 7.63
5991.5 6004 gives 0.62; 7.19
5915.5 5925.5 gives 0.58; 7.18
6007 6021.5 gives 0.68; 7.2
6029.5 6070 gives -0.29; 7.58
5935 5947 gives 0.16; 7.51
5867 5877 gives 0.31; 7.43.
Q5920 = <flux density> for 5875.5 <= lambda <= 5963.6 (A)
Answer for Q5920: 7.11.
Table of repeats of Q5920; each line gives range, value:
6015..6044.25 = 7.55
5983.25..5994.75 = 7.29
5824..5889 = 7.48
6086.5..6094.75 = 7.54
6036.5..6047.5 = 7.65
